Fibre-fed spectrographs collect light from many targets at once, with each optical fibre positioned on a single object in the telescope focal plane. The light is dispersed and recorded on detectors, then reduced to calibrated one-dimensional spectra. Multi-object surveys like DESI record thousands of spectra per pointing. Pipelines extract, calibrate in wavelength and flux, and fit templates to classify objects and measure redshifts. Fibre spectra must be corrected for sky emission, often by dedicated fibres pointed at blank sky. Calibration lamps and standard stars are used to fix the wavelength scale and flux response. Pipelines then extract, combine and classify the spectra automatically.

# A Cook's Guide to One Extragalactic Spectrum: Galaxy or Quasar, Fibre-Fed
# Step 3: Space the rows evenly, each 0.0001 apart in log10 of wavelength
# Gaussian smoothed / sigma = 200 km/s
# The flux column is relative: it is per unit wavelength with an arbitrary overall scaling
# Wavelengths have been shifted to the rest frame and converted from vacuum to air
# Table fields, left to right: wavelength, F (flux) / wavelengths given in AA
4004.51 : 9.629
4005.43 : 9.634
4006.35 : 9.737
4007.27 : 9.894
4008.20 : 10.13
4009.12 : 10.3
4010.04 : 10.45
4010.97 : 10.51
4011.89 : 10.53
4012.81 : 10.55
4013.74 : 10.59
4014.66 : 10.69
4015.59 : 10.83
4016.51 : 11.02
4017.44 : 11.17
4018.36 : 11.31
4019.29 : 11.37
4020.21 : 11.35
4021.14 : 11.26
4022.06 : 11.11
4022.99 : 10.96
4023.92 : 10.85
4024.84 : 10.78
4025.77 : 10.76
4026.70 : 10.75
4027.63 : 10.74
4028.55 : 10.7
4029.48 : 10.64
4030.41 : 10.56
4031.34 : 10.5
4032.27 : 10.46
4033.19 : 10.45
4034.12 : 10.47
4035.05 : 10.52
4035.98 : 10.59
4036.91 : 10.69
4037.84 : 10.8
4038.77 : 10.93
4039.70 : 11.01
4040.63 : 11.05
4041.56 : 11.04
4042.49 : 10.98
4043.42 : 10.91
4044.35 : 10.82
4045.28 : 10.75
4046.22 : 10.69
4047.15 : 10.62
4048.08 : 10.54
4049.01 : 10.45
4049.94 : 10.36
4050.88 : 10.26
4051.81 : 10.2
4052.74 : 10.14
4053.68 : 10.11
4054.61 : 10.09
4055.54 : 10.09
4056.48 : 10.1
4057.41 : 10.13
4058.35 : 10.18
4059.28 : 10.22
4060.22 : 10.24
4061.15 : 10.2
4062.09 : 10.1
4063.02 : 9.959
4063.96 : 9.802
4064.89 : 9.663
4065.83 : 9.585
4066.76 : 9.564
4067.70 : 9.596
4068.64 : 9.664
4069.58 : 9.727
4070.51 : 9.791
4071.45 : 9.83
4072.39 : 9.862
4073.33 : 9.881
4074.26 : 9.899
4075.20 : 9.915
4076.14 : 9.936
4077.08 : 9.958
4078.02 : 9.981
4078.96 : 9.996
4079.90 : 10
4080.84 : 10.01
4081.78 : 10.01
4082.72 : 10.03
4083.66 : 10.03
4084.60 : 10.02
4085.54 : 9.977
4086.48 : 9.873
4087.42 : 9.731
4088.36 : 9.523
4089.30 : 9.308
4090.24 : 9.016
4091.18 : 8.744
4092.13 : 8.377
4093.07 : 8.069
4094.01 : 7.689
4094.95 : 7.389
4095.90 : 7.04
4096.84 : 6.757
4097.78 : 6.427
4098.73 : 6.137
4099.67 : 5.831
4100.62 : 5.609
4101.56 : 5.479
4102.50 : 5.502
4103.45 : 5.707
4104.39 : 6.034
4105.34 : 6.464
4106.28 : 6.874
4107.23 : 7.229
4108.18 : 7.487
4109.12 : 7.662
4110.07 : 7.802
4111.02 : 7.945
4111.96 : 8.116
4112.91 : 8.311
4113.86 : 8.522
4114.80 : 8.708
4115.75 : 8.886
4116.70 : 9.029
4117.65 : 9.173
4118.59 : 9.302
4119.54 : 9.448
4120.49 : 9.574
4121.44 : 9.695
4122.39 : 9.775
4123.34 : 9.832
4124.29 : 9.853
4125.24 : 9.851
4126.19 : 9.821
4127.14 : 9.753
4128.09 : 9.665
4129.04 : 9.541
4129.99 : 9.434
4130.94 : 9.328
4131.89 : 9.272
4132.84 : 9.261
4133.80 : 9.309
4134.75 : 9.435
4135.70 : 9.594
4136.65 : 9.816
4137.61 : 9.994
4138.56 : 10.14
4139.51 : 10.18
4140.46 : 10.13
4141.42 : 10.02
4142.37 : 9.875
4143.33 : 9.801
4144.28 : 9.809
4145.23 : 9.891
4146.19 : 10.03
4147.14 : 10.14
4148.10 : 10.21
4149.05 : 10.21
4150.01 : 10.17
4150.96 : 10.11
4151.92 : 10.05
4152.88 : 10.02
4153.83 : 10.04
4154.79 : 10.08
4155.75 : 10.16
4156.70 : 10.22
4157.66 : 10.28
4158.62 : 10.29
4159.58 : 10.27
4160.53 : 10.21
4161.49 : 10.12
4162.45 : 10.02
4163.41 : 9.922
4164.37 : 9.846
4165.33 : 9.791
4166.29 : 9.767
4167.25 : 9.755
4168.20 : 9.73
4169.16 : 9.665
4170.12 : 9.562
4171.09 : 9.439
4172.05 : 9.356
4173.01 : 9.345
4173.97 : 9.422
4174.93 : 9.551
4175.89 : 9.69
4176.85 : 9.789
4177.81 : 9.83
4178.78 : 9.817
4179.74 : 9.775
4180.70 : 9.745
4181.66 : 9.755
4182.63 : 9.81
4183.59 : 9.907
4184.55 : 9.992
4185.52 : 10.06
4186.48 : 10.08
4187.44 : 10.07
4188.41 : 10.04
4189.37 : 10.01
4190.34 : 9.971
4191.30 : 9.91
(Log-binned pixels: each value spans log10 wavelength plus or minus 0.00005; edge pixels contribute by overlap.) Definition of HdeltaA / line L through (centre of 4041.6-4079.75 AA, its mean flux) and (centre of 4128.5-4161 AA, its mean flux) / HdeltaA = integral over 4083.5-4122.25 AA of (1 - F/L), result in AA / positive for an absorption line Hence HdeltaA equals 7.8 AA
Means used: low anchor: 10.1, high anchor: 9.92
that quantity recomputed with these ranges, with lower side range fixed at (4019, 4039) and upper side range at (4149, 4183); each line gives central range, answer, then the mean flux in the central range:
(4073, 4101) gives 4.2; 8.84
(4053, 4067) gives 0.7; 10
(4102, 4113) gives 3.4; 7.05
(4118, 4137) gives 1.0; 9.58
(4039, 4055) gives 0.1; 10.6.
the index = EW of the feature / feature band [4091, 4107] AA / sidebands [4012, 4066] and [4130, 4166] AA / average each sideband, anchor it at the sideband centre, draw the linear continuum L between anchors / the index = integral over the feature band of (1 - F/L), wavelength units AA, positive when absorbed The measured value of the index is 5.5 AA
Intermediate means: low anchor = 10.6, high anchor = 9.94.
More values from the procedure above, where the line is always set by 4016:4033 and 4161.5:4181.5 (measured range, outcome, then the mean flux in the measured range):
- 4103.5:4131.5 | 4.0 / 8.69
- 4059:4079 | 1.3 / 9.87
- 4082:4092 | 0.8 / 9.59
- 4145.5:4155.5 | -0.2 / 10.1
